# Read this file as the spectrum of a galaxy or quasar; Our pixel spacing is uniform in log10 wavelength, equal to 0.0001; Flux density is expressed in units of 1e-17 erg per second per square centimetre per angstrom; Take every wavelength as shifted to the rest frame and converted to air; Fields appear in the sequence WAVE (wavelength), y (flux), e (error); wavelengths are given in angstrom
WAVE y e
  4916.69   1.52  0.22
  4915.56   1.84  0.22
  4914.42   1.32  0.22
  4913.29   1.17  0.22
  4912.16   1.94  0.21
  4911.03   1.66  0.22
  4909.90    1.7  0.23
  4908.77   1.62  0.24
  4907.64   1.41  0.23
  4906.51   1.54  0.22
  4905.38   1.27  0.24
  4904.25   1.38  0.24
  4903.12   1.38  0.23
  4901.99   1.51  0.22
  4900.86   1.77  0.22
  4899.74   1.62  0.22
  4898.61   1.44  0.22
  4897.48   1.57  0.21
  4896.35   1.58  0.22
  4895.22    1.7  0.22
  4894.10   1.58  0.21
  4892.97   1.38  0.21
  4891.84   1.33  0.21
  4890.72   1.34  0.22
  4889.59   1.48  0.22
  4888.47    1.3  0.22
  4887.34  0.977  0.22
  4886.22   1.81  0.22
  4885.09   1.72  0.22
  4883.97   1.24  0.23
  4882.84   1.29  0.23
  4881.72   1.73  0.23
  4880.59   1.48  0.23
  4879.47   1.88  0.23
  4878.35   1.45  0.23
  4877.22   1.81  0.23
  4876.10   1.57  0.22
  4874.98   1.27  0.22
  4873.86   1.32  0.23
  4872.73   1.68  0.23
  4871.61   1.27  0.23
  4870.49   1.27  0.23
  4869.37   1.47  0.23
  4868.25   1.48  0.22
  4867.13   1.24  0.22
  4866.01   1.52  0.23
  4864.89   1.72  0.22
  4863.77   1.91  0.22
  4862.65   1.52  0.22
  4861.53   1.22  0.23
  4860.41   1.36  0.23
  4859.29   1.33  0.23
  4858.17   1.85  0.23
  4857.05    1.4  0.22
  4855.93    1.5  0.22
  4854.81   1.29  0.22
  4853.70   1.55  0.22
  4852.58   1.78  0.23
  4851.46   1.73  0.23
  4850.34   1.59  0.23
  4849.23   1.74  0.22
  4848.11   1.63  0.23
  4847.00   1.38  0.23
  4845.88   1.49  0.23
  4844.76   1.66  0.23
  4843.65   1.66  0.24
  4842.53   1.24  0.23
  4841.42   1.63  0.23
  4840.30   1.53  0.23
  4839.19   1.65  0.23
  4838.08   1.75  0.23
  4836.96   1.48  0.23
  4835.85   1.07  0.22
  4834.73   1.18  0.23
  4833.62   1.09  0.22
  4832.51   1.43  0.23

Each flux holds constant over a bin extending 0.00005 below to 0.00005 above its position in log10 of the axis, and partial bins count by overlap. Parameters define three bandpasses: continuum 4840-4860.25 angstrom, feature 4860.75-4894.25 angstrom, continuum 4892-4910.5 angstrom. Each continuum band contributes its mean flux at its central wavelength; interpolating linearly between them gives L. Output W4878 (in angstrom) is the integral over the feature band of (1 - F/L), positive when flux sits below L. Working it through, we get 1.4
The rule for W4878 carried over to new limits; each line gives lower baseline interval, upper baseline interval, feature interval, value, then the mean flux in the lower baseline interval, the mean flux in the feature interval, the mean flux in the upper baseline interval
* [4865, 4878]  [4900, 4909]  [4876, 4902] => -0.9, 1.46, 1.52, 1.49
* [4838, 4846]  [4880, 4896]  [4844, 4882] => -0.3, 1.57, 1.53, 1.46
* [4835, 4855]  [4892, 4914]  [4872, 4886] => 0.0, 1.55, 1.54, 1.53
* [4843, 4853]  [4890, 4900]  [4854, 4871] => 1.2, 1.62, 1.47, 1.5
